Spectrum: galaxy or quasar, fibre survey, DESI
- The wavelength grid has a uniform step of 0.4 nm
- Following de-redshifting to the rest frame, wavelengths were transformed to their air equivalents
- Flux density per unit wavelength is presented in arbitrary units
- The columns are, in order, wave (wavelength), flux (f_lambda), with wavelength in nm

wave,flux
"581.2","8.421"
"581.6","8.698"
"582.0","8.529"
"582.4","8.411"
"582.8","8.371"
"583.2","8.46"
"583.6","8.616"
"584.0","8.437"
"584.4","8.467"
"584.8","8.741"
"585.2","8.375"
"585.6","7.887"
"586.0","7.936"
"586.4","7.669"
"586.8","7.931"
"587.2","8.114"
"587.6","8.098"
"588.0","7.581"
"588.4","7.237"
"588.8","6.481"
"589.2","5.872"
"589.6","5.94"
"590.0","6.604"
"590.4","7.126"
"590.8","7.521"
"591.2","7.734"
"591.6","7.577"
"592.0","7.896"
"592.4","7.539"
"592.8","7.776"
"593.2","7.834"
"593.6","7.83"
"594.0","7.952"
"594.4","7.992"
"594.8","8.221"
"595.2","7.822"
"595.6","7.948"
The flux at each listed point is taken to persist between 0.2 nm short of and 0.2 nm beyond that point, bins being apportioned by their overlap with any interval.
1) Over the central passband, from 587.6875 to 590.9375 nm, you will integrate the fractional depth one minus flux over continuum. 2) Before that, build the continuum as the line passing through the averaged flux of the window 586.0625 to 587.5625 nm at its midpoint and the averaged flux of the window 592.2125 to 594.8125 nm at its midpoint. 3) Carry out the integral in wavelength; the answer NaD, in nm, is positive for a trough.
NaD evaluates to 0.442 nm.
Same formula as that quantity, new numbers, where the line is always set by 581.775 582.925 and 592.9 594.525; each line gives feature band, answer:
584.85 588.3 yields 0.116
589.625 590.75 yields 0.175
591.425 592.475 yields 0.038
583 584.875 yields -0.036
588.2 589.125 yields 0.161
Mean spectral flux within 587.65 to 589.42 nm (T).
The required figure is 6.89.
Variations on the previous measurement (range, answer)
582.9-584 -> 8.5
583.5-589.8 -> 7.7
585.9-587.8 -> 7.95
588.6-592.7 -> 7.05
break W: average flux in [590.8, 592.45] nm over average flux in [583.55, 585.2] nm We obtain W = 0.90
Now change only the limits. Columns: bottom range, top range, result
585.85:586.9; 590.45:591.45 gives 0.96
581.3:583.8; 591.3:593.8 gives 0.91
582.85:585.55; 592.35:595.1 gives 0.93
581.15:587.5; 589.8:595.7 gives 0.92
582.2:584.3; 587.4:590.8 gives 0.82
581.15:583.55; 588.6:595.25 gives 0.87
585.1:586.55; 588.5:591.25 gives 0.85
